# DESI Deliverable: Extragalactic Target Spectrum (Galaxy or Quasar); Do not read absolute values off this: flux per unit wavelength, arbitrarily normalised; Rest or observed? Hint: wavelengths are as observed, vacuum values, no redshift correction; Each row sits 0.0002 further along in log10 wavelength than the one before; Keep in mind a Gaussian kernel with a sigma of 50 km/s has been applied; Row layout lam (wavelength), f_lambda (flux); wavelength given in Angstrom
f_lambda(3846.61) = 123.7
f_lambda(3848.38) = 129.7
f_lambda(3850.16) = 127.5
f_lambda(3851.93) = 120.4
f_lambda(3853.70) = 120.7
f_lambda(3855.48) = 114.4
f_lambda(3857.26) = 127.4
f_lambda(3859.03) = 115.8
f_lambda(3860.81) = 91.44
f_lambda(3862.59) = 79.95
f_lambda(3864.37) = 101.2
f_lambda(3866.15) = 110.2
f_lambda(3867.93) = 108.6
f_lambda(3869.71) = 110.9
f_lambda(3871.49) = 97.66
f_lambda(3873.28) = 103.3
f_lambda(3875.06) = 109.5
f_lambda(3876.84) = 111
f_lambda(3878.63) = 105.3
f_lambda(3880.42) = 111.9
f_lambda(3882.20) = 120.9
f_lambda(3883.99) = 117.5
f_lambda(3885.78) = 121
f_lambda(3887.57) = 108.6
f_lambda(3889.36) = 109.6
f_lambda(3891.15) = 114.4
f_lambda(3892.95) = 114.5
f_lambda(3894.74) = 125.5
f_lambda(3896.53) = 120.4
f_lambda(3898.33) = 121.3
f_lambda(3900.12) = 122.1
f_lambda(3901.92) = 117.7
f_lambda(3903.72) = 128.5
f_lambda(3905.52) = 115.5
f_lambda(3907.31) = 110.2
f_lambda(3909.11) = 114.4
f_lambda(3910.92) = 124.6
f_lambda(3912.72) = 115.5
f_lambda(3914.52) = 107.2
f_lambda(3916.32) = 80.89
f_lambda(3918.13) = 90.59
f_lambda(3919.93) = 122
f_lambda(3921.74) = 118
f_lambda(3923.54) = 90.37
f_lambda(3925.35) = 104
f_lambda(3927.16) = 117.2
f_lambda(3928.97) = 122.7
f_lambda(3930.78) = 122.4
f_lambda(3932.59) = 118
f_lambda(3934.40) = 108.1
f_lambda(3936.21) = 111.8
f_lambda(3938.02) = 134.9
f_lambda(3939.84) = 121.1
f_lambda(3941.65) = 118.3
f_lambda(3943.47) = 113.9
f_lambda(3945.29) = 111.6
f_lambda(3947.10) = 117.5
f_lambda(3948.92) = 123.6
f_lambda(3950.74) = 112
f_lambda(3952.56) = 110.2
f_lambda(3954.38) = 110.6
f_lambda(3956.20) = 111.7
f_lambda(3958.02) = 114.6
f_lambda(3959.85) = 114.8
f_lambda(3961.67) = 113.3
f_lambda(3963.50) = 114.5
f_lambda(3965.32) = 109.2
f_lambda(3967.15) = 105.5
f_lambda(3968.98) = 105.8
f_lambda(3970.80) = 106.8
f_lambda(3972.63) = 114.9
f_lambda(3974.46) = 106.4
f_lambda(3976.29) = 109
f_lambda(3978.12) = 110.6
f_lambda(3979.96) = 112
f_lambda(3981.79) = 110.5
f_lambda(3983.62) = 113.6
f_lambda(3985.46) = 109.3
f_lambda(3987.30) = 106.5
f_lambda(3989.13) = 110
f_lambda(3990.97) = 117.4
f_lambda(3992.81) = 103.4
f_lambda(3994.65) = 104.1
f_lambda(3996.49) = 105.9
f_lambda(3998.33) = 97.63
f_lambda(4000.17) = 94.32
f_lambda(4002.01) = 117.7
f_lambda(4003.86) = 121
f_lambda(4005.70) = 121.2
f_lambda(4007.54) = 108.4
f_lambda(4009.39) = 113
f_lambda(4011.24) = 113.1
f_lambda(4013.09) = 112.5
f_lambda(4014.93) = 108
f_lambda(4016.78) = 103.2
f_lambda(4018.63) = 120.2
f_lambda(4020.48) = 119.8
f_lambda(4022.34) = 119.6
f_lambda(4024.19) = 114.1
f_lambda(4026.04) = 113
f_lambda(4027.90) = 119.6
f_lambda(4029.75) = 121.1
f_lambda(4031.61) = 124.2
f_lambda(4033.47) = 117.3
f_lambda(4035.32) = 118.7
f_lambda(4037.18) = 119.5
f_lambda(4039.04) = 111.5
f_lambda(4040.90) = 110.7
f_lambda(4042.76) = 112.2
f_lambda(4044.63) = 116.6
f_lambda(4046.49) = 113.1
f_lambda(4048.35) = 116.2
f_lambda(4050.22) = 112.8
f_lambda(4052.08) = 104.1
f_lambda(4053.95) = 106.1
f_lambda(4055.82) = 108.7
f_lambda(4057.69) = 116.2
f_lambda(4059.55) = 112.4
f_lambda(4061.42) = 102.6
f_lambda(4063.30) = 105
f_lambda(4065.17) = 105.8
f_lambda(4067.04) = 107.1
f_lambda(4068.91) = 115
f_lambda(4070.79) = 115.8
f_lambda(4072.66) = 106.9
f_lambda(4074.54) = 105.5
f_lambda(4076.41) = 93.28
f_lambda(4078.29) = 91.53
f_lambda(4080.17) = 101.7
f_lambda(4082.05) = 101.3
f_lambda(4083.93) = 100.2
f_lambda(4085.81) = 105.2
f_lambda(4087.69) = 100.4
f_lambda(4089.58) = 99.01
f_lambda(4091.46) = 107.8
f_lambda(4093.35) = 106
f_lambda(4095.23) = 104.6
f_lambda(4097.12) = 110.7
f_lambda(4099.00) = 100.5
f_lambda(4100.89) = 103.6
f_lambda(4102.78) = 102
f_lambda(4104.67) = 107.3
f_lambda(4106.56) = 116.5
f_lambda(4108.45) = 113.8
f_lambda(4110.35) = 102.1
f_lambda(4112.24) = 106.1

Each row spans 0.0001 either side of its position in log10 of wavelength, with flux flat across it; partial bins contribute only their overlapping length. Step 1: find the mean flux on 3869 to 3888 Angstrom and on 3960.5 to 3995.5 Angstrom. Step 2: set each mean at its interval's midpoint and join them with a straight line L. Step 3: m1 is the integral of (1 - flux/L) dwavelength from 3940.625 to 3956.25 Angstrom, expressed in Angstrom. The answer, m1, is -0.7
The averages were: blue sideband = 111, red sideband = 110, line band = 115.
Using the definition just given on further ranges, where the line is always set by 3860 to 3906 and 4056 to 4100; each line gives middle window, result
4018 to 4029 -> -1.12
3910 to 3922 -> 0.27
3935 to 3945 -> -0.87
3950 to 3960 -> -0.28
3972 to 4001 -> 0.07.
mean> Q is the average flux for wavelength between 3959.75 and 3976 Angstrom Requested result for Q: 110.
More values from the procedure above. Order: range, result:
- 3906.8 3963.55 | 113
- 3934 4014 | 112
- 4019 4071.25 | 114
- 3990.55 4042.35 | 113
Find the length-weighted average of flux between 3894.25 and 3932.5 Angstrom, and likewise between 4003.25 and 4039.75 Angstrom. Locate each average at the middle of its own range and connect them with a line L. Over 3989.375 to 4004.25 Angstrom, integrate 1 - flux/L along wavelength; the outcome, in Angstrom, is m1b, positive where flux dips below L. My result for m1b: 1.1 Angstrom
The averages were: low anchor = 114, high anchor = 116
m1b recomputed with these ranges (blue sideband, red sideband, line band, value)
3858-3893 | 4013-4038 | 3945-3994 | 0.94 Angstrom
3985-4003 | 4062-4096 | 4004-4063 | -4.75 Angstrom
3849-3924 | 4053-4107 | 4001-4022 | -1.31 Angstrom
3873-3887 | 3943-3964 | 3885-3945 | -0.65 Angstrom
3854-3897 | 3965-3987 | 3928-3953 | -1.81 Angstrom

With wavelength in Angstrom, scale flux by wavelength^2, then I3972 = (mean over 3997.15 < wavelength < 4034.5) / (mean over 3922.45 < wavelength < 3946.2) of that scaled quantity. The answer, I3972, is 1.0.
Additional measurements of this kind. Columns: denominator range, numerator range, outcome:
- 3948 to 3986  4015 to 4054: 1.07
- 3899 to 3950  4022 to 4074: 1.05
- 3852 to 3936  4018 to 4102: 1.06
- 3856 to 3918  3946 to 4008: 1.04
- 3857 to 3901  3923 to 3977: 1.06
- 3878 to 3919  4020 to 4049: 1.10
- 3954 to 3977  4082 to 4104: 1.00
